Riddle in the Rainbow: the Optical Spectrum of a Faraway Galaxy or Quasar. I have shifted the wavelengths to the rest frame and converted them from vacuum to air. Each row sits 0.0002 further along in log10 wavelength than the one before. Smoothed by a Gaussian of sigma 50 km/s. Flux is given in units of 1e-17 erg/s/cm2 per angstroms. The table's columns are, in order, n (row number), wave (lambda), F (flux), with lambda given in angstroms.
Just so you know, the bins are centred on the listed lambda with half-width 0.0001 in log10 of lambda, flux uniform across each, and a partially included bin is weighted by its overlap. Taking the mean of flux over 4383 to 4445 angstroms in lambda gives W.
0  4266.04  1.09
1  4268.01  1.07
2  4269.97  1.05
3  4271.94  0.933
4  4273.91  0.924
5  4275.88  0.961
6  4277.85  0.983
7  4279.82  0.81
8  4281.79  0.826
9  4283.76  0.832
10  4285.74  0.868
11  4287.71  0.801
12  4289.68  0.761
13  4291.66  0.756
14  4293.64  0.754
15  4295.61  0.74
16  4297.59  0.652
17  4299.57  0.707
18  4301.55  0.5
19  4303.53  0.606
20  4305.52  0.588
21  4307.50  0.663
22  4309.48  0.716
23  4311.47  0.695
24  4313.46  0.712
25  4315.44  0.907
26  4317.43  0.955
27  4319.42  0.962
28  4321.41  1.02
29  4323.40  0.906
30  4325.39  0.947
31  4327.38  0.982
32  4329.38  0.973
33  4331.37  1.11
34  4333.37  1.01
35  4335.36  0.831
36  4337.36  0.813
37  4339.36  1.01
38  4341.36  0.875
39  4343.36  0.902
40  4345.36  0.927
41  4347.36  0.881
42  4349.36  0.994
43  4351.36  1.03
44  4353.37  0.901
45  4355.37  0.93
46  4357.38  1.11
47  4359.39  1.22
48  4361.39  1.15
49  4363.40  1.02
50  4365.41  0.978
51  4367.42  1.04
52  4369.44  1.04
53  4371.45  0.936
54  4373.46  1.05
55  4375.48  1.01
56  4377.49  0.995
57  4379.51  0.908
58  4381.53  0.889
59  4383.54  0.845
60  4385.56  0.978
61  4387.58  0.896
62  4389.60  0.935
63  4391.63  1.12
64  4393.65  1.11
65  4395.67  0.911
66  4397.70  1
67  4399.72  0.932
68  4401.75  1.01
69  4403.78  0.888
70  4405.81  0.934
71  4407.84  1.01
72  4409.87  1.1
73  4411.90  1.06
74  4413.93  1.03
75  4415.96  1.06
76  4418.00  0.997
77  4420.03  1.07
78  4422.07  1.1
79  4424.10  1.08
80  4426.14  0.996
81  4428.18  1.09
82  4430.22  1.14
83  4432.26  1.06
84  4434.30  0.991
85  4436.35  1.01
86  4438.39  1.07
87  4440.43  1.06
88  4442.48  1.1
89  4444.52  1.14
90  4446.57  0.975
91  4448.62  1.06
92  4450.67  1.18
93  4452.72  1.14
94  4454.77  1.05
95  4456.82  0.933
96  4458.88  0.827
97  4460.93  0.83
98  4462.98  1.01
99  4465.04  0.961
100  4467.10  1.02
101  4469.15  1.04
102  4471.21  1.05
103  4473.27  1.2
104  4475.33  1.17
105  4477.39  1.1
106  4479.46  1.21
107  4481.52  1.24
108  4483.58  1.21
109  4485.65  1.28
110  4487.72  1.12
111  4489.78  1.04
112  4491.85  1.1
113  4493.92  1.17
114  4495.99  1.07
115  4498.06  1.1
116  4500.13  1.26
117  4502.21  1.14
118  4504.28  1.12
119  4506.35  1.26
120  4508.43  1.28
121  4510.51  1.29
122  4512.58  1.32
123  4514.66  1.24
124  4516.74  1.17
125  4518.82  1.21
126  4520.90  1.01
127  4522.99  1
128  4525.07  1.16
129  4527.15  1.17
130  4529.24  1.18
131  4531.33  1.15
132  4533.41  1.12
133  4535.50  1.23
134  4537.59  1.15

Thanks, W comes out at 1.02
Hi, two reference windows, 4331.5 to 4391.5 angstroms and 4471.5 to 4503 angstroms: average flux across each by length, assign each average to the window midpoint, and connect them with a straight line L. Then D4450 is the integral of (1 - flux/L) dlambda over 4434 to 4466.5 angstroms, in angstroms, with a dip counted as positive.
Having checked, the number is 2.4 angstroms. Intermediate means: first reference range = 0.973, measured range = 1.02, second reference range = 1.16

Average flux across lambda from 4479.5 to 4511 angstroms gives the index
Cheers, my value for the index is 1.18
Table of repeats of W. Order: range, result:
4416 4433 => 1.07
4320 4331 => 0.974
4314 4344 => 0.944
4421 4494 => 1.08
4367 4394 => 0.978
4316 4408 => 0.975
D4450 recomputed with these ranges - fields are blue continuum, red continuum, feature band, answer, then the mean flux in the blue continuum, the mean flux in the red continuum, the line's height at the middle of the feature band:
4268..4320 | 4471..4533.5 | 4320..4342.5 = -2.3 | 0.798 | 1.17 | 0.865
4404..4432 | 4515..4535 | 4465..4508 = -1.5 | 1.05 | 1.14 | 1.1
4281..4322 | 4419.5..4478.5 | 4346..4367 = -3.7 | 0.76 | 1.05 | 0.868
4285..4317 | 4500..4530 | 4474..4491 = -0.9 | 0.717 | 1.19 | 1.11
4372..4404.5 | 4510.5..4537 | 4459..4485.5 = 0.2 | 0.968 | 1.17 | 1.09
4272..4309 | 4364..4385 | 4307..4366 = -4.1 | 0.766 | 0.97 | 0.878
